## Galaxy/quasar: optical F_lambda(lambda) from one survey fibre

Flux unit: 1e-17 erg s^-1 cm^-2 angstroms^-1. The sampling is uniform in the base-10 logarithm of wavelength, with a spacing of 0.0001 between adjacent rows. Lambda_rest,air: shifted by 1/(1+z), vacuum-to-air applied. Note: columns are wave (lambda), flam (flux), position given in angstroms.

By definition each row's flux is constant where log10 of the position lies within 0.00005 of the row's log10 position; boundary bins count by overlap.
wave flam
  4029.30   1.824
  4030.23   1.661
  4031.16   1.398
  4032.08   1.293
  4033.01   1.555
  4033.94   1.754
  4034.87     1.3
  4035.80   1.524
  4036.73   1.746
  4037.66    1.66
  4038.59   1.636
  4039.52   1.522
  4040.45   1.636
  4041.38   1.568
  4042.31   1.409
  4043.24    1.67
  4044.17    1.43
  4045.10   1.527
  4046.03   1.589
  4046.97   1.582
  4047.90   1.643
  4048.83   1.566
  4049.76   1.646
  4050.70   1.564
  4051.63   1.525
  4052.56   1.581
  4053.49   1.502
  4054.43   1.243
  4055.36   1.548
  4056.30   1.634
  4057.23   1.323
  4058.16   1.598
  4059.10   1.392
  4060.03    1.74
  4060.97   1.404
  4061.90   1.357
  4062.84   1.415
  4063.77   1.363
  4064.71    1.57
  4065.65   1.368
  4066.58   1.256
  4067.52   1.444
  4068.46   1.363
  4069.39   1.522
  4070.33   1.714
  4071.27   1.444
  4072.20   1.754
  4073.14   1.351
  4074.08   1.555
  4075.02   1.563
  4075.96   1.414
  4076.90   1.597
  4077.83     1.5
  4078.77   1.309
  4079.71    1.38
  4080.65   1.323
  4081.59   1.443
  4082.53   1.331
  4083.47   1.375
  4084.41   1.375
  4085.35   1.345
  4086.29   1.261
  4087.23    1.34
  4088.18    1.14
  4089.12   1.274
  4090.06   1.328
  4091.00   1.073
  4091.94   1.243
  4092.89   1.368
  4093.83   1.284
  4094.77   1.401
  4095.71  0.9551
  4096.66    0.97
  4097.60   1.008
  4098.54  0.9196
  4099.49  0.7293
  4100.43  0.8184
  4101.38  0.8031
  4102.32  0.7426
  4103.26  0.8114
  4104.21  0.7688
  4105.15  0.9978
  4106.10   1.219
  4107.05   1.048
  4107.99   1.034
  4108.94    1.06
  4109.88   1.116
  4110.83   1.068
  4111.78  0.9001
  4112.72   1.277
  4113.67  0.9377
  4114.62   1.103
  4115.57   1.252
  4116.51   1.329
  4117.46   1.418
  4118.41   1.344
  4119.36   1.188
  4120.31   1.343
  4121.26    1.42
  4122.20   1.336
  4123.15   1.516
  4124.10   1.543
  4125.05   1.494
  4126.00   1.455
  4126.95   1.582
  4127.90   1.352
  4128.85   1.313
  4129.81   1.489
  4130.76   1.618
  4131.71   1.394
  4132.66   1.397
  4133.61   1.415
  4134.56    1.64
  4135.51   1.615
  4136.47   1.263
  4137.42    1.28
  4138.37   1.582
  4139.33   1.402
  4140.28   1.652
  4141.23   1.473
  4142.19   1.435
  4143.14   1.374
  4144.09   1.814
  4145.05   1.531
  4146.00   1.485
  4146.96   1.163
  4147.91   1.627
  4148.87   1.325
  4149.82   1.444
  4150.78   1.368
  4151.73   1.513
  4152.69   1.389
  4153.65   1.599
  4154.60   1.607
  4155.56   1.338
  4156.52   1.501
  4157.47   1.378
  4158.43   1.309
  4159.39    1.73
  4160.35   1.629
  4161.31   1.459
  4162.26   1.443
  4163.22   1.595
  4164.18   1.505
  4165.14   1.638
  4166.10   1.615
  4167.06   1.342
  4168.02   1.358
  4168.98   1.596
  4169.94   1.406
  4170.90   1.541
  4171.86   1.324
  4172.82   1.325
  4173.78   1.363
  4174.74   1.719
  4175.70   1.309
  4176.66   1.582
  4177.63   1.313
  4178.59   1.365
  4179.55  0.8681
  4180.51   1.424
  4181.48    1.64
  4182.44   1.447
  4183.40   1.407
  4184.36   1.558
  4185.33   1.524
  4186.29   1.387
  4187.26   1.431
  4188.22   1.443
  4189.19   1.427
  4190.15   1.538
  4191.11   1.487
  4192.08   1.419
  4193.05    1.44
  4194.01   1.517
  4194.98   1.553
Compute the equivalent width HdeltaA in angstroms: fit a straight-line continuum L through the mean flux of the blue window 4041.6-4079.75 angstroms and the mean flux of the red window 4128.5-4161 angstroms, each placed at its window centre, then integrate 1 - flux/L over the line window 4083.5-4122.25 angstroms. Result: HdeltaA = 9.3 angstroms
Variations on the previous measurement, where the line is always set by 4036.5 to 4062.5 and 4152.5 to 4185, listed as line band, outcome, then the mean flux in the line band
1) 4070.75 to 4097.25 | 3.0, 1.35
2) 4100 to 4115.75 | 5.3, 0.993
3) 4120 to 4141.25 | 0.4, 1.46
